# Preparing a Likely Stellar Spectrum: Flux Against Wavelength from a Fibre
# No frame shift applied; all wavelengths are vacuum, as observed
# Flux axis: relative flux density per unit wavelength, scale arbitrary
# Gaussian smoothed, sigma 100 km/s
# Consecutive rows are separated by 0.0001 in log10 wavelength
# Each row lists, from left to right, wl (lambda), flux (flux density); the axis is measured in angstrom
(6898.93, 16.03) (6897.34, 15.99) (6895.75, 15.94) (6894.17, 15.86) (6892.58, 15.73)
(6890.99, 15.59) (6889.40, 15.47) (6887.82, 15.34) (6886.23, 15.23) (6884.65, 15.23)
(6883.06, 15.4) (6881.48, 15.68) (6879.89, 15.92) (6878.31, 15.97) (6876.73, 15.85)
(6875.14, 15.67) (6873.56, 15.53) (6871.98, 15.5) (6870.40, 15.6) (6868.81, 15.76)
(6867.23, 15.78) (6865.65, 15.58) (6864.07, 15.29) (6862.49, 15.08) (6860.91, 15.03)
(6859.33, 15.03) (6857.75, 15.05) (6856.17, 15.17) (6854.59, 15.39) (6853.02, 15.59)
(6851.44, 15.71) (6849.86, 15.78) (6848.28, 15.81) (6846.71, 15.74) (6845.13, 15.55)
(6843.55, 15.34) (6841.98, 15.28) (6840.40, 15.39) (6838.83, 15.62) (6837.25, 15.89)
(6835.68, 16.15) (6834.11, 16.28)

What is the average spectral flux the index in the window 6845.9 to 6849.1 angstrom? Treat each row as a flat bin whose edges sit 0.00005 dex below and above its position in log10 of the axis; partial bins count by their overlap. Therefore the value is 15.8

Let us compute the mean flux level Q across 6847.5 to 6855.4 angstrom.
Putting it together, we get 15.7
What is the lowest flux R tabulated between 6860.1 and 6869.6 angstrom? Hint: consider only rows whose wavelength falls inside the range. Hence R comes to 15.03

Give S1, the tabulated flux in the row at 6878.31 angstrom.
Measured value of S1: 15.97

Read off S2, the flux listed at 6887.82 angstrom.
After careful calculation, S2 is 15.34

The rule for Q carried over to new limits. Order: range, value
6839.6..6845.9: 15.4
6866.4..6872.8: 15.7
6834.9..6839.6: 15.9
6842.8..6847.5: 15.5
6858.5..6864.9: 15.1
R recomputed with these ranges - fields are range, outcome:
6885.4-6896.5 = 15.23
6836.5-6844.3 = 15.28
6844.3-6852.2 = 15.55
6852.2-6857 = 15.17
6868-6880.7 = 15.5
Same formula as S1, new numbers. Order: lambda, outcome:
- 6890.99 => 15.59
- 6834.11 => 16.28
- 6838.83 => 15.62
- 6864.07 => 15.29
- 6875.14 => 15.67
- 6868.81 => 15.76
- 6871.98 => 15.5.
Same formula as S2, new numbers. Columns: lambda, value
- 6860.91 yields 15.03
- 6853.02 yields 15.59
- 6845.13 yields 15.55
